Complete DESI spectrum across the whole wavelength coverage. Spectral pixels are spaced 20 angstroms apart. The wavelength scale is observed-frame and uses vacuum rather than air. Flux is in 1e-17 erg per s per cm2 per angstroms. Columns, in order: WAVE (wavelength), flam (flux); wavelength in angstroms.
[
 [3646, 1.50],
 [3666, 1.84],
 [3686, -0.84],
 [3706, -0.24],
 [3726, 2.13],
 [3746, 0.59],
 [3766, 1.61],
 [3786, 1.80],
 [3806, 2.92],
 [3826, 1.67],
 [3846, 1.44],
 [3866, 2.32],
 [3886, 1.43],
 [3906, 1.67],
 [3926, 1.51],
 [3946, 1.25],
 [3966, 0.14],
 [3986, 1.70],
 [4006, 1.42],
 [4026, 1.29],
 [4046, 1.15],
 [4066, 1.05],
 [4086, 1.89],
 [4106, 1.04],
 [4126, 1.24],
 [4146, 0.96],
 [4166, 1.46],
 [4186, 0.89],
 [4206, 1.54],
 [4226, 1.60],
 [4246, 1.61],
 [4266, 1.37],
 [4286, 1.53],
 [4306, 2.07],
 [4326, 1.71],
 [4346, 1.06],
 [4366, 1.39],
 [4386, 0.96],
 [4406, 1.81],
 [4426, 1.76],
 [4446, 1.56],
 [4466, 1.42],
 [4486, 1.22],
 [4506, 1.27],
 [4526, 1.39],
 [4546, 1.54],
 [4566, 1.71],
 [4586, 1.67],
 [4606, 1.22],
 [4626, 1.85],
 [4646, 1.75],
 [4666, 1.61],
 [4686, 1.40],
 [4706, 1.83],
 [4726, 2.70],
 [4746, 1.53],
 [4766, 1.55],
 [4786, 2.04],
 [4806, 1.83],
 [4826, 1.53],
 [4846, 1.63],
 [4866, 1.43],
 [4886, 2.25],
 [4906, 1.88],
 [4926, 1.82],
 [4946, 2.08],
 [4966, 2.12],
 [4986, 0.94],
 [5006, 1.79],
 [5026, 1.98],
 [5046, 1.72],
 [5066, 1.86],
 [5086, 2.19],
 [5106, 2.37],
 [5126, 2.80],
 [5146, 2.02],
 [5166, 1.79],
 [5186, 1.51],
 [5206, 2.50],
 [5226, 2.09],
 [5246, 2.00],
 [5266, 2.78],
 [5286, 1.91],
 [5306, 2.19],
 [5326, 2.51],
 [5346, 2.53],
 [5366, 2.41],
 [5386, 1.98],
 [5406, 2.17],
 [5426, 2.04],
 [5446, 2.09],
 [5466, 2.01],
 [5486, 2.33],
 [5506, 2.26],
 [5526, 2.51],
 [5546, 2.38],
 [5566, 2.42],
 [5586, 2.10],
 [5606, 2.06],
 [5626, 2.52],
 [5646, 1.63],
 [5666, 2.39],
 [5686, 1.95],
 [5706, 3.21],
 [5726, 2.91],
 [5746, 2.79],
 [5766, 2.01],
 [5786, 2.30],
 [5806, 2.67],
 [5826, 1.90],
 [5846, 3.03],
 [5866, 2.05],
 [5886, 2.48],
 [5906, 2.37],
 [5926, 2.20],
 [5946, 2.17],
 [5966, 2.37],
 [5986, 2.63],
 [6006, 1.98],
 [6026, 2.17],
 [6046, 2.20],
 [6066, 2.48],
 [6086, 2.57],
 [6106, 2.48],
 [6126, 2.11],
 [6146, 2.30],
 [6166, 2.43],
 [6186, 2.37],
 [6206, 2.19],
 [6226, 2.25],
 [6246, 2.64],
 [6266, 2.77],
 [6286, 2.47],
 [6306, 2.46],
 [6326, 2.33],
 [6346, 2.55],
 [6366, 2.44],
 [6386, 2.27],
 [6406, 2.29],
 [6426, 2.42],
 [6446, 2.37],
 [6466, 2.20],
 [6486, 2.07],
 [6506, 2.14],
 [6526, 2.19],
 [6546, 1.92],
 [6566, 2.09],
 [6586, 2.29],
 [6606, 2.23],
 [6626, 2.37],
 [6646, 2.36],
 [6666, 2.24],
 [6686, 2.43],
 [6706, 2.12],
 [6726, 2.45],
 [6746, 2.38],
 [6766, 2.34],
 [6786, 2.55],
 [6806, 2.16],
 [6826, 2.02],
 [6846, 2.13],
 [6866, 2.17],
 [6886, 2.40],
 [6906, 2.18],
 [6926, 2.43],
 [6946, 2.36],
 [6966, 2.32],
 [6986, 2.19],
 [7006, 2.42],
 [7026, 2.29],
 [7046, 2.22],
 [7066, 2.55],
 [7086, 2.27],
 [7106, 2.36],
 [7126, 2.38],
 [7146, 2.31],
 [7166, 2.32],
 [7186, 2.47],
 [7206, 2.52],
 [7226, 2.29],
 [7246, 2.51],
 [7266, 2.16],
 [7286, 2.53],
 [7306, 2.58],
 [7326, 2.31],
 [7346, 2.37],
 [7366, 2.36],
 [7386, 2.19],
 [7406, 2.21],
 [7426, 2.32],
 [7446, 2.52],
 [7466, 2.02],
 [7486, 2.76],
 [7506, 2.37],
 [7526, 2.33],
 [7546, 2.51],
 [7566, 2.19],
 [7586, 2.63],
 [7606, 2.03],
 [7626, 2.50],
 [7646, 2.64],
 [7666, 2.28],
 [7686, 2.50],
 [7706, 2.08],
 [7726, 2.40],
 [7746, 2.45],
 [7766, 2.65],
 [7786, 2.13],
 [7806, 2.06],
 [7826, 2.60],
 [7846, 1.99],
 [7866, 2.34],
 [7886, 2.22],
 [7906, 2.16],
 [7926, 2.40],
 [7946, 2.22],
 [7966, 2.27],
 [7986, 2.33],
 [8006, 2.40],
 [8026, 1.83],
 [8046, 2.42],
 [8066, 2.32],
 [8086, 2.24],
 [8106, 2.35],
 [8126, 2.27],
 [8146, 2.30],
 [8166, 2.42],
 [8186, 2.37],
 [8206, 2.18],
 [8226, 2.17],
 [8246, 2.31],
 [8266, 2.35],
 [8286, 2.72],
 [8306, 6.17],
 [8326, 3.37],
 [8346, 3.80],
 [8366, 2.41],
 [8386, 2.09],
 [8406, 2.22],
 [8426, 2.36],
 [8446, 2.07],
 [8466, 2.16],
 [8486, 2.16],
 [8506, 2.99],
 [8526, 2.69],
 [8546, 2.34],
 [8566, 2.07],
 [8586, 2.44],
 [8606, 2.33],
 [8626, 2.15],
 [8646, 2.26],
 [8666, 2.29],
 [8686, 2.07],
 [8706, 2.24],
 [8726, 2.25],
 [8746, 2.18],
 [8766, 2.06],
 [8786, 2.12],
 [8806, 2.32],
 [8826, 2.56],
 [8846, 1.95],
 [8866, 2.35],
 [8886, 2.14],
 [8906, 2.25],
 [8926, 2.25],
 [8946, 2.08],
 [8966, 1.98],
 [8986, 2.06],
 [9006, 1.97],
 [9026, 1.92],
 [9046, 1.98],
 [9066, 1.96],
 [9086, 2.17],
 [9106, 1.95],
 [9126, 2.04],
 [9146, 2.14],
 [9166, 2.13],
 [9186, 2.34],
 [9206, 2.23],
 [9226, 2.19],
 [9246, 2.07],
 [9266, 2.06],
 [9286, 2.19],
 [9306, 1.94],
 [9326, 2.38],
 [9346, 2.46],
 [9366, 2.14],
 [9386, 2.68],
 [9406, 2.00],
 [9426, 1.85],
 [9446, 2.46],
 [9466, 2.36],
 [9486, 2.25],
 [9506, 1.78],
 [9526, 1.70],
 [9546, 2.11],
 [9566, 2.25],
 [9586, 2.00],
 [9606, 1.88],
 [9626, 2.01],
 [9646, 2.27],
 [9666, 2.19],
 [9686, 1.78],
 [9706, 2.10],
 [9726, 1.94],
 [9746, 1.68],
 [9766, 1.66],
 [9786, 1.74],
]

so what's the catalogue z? 0.266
